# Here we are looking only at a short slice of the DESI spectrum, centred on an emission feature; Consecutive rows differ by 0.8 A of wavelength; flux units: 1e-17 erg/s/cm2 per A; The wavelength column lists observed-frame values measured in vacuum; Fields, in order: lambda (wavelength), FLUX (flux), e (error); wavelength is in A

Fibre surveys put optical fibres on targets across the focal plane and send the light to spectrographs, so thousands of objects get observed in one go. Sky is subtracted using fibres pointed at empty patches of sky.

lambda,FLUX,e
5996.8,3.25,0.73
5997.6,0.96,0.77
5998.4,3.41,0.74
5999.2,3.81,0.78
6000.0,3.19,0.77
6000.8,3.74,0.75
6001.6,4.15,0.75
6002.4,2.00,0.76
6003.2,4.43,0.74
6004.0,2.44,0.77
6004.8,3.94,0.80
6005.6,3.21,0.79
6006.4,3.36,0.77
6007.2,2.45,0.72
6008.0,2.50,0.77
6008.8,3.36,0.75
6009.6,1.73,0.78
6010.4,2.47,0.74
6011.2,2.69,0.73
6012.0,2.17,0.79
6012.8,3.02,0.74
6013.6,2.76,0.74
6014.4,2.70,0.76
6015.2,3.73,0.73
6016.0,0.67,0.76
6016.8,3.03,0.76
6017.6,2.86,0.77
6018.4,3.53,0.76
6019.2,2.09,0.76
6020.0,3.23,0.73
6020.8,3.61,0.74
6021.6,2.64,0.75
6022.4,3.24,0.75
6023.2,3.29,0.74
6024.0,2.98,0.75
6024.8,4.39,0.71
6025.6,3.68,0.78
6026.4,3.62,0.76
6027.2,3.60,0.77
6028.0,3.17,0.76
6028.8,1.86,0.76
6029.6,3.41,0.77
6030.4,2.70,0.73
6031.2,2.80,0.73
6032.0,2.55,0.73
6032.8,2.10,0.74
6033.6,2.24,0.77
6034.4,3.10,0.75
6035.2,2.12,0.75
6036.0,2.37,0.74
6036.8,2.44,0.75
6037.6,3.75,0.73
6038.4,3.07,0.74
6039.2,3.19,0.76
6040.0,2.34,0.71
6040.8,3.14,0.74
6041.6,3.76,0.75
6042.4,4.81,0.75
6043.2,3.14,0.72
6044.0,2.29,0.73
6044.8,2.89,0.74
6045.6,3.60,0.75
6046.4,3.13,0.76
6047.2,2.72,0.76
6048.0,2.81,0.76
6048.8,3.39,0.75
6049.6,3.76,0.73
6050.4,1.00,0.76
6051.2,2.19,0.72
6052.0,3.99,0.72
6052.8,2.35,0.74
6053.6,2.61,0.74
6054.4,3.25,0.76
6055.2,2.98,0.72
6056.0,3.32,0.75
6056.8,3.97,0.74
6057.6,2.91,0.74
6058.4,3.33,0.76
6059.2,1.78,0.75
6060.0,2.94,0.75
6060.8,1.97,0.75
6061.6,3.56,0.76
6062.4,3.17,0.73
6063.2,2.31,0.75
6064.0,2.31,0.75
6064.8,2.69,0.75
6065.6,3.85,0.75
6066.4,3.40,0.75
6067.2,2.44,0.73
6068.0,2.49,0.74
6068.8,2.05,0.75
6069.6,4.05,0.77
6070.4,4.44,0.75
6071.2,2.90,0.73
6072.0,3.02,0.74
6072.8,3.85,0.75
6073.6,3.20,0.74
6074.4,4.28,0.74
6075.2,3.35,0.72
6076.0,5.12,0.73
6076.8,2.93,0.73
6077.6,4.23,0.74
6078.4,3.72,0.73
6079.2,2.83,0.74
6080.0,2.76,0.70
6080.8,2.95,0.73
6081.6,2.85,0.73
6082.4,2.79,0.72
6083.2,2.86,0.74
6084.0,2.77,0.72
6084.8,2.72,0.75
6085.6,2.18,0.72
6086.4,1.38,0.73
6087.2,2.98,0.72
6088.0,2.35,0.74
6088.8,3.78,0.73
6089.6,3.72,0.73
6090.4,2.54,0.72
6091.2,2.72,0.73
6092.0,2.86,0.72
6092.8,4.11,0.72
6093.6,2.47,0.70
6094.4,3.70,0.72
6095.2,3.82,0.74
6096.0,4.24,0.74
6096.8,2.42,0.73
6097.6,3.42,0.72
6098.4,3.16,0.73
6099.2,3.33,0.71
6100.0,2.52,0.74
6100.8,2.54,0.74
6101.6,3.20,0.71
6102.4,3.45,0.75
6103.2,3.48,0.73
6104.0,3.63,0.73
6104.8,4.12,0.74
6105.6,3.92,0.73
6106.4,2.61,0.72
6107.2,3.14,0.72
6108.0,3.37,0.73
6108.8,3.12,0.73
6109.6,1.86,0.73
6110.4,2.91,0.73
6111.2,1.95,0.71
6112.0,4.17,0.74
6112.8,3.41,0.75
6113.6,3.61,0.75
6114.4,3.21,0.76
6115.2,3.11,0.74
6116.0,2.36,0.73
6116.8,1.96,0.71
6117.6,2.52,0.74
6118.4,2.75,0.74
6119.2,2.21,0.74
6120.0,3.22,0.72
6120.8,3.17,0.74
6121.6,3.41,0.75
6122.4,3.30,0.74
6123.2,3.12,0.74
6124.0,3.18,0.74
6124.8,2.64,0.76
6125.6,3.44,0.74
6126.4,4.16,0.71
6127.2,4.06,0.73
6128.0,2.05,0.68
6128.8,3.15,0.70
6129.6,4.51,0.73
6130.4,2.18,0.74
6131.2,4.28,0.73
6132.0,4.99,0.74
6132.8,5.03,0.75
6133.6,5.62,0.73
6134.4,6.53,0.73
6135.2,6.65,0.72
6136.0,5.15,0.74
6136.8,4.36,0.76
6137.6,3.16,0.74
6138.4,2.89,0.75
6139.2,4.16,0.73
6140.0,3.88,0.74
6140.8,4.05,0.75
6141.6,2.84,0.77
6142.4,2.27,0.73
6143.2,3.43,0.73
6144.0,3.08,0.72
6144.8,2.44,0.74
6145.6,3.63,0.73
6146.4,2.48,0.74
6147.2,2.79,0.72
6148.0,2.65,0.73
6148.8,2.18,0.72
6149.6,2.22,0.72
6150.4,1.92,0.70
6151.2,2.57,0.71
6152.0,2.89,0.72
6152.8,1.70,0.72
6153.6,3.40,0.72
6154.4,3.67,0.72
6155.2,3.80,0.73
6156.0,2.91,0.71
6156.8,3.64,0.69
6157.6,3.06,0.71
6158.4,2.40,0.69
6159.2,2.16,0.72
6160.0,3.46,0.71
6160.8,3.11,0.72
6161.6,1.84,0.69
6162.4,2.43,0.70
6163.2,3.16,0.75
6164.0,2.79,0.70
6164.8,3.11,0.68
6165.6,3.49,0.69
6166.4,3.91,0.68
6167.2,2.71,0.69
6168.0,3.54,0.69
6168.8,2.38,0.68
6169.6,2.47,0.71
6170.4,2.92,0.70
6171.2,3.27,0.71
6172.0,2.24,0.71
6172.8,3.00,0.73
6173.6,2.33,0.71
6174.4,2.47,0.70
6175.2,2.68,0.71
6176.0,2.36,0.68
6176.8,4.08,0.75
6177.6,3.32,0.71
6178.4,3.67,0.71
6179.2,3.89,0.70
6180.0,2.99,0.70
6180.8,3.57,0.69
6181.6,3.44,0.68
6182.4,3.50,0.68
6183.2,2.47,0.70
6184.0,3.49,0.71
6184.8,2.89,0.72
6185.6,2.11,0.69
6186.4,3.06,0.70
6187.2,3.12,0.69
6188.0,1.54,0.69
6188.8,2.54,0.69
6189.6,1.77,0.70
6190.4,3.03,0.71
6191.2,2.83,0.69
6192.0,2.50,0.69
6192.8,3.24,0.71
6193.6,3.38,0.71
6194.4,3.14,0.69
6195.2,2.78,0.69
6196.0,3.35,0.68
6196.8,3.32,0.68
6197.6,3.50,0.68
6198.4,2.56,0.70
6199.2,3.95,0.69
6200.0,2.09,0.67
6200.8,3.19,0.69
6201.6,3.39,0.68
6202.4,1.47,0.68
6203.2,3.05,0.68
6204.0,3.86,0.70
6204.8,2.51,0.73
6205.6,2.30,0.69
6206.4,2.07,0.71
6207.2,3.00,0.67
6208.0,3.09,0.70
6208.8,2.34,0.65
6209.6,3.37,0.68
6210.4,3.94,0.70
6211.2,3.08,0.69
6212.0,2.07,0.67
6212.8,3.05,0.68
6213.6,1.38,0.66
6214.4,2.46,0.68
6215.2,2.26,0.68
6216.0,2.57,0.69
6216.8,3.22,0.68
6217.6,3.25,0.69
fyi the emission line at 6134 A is [O III]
